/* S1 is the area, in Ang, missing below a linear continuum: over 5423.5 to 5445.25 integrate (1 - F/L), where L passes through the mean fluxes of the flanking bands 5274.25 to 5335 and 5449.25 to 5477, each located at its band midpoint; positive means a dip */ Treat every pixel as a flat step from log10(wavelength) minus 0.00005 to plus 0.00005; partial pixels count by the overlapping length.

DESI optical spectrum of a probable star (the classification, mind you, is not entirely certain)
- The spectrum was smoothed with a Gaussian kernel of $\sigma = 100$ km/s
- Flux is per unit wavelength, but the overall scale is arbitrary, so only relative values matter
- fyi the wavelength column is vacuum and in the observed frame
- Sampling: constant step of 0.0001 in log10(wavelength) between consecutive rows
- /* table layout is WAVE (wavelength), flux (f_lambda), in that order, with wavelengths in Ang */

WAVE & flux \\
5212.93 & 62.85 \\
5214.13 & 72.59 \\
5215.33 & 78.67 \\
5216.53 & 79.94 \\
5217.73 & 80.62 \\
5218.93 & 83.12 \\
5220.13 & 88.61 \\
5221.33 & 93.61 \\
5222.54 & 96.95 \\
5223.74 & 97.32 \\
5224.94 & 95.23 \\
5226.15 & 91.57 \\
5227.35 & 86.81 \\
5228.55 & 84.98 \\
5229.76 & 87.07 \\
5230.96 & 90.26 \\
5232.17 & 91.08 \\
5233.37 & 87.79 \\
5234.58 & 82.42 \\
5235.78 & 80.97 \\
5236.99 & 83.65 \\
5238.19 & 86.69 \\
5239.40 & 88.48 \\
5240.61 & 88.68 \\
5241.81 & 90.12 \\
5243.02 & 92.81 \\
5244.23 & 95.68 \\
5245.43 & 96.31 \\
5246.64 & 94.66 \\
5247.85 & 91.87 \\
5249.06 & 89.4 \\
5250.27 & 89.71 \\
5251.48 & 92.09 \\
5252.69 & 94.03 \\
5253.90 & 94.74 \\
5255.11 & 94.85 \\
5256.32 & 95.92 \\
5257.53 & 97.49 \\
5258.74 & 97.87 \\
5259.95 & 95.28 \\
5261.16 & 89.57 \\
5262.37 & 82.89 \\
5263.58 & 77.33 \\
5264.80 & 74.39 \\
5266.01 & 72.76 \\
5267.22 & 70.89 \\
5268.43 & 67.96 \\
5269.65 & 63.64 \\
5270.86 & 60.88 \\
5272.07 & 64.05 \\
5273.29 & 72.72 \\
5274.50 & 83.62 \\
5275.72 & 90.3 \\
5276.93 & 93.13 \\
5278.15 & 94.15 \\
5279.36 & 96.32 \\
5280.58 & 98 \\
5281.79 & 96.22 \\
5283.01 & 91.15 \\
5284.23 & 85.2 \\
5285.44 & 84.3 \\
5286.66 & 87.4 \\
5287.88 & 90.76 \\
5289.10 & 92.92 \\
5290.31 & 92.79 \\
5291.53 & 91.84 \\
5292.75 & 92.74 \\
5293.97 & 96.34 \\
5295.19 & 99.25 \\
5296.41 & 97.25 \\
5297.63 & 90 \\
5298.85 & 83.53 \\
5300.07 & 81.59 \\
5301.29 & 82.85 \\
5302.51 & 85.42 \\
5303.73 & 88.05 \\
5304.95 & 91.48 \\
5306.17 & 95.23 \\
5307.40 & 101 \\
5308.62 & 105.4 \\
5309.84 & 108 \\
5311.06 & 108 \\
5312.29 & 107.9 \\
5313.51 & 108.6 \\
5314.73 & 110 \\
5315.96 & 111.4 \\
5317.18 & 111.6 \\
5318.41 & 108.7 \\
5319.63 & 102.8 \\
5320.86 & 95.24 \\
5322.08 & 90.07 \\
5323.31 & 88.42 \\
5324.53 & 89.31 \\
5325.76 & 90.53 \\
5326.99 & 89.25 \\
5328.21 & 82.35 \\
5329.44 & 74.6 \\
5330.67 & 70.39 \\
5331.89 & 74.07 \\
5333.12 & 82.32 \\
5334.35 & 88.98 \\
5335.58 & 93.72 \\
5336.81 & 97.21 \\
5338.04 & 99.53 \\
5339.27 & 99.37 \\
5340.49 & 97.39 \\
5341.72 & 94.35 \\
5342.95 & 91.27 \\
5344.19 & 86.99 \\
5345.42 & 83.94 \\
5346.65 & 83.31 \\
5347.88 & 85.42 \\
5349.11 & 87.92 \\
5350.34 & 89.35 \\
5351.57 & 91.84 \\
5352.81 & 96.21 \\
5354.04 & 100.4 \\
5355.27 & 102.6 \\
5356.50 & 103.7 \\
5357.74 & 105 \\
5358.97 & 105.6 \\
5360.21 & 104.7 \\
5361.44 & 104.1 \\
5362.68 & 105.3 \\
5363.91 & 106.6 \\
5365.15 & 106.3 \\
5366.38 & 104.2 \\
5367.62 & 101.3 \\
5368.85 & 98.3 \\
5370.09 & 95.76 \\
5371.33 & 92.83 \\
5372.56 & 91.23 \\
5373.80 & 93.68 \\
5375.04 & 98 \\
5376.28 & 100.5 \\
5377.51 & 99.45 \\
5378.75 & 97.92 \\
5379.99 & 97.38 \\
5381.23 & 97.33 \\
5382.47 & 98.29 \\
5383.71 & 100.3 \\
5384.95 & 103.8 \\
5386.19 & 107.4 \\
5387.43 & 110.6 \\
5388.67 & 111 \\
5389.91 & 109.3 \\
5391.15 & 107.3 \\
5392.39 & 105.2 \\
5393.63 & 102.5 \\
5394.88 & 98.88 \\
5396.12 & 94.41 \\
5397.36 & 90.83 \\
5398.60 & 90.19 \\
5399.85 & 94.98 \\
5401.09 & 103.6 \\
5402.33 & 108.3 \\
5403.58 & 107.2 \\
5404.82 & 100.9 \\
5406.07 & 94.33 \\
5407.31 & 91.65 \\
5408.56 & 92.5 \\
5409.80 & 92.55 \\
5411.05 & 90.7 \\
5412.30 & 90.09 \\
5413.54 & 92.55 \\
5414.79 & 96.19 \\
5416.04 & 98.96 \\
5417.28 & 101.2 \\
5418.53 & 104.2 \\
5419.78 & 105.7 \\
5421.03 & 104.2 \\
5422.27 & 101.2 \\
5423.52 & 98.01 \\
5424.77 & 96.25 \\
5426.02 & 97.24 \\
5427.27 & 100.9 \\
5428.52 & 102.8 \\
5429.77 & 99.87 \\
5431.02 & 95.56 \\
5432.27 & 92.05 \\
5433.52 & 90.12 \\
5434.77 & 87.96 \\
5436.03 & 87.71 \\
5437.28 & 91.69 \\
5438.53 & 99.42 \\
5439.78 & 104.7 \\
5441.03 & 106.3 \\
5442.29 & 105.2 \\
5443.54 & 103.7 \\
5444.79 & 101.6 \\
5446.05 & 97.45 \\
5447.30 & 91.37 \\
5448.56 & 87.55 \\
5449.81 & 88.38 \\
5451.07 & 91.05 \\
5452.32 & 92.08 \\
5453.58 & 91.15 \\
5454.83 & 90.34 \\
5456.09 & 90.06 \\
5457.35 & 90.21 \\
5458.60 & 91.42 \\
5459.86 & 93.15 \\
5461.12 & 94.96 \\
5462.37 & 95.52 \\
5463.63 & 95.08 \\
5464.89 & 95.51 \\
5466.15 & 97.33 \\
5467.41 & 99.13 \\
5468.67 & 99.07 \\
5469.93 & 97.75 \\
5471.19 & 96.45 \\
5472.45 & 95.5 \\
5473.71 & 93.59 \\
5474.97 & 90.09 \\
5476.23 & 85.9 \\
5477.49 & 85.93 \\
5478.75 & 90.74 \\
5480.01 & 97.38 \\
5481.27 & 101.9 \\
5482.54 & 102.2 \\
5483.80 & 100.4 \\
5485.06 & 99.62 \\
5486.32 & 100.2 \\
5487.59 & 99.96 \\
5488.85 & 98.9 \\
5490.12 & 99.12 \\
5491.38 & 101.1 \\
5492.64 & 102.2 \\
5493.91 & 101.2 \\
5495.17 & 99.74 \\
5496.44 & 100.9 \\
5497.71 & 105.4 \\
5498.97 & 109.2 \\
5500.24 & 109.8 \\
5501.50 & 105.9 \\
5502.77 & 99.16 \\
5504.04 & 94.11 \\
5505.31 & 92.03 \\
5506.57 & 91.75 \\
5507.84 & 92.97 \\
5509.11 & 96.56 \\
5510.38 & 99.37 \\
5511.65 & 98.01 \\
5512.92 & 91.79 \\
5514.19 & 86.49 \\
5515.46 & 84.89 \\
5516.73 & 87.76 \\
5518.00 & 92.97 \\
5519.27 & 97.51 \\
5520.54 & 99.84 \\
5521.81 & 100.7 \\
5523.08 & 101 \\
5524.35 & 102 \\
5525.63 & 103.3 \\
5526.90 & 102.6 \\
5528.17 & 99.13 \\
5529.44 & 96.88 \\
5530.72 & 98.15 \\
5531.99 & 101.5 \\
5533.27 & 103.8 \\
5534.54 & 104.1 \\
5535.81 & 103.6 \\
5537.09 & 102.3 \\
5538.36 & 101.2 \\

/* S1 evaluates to -1.1 Ang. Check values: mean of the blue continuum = 93.1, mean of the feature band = 97.8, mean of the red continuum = 93.3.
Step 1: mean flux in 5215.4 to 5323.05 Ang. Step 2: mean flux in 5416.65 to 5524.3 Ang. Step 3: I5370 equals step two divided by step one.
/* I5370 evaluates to 1.07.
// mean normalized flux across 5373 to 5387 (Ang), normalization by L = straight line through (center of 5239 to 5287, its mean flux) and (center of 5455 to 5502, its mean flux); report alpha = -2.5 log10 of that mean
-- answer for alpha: -0.08 mag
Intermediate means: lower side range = 86.9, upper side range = 97.6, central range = 99.5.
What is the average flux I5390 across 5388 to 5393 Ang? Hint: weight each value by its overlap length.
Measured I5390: 108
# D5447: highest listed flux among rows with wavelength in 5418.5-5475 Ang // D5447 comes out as 106.3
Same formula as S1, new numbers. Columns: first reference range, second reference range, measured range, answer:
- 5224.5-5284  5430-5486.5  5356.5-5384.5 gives -2.7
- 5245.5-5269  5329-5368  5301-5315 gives -1.2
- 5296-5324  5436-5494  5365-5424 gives -1.5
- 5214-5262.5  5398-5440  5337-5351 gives 0.5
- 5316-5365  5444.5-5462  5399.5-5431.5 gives -2.0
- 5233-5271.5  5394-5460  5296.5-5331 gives -2.0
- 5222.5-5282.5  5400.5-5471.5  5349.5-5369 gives -1.9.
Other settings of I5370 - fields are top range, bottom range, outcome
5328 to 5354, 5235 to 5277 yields 1.04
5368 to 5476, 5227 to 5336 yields 1.08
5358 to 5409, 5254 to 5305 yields 1.16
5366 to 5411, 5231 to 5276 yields 1.16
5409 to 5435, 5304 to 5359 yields 1.02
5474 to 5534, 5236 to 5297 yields 1.11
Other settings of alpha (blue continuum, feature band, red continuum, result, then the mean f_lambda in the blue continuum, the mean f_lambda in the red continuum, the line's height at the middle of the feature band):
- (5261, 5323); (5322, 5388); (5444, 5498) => -0.031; 90.6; 95.7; 92.4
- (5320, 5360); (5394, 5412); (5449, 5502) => -0.030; 91.2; 96.8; 93.8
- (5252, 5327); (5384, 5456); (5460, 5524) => -0.035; 91.1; 97.1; 95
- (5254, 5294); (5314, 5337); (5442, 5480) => -0.049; 85.9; 93.9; 88.1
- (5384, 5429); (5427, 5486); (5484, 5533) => 0.045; 99.9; 98.6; 99.3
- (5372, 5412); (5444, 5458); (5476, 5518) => 0.070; 99.4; 97.4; 98.3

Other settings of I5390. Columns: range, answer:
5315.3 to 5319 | 110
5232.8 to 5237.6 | 83.7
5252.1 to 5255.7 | 94.5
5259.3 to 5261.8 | 92.5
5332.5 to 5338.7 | 92.3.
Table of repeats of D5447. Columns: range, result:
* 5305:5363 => 111.6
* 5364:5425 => 111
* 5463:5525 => 109.8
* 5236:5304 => 99.25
